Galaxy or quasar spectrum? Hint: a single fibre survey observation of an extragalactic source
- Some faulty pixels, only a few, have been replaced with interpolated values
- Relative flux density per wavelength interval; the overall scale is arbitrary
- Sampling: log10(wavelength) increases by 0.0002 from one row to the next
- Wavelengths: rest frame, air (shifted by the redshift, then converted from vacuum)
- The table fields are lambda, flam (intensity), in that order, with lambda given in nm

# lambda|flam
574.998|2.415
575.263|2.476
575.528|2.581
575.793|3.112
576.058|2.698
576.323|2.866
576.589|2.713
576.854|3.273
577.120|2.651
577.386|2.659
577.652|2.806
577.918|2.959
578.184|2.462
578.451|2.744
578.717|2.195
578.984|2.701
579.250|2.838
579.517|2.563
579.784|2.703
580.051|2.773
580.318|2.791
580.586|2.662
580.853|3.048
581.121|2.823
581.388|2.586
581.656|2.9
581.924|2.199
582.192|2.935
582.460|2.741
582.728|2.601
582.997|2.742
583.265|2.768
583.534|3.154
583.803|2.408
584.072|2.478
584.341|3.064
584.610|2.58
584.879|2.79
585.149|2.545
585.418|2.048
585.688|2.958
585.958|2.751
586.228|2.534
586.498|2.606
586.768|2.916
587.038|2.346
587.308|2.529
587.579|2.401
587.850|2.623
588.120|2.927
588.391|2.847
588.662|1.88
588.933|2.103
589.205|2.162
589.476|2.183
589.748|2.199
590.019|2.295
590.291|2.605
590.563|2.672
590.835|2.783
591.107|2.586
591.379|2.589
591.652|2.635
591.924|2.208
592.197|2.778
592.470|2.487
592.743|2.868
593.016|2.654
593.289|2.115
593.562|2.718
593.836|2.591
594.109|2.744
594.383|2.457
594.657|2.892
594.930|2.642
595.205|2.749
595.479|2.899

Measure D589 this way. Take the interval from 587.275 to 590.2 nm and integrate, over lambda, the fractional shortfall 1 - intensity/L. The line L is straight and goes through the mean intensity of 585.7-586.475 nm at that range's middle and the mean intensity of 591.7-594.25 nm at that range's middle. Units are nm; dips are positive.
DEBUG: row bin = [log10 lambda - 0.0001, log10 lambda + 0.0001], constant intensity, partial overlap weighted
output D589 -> 0.298 nm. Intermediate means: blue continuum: 2.69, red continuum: 2.58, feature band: 2.37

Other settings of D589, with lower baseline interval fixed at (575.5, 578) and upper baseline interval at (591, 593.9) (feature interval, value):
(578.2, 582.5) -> 0.13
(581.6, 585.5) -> 0.08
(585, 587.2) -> 0.07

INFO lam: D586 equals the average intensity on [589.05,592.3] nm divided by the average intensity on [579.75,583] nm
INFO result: 0.9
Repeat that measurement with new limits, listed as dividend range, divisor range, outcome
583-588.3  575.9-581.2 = 0.97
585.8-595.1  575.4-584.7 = 0.93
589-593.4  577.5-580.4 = 0.93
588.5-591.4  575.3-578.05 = 0.84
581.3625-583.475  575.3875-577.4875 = 0.96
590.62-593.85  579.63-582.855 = 0.95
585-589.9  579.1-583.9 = 0.90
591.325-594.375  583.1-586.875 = 0.96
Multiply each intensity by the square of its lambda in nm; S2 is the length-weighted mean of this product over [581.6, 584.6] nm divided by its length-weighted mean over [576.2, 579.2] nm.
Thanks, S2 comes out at 1.0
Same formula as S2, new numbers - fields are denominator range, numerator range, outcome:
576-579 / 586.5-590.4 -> 0.93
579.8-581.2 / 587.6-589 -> 0.91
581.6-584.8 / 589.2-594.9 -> 0.97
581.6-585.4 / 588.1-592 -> 0.93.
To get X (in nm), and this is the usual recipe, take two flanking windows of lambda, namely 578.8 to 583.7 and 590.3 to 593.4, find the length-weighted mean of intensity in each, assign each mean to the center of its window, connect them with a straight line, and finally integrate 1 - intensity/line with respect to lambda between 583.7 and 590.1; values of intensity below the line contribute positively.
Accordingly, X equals 0.36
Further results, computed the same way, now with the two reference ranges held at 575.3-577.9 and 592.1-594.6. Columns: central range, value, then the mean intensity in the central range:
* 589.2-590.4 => 0.161 nm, 2.3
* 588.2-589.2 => 0.138 nm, 2.3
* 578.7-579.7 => 0.056 nm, 2.62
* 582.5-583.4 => 0.009 nm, 2.71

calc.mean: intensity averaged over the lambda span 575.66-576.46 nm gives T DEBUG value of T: 2.89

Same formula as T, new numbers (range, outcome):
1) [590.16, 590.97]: 2.69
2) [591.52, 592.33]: 2.54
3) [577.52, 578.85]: 2.63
